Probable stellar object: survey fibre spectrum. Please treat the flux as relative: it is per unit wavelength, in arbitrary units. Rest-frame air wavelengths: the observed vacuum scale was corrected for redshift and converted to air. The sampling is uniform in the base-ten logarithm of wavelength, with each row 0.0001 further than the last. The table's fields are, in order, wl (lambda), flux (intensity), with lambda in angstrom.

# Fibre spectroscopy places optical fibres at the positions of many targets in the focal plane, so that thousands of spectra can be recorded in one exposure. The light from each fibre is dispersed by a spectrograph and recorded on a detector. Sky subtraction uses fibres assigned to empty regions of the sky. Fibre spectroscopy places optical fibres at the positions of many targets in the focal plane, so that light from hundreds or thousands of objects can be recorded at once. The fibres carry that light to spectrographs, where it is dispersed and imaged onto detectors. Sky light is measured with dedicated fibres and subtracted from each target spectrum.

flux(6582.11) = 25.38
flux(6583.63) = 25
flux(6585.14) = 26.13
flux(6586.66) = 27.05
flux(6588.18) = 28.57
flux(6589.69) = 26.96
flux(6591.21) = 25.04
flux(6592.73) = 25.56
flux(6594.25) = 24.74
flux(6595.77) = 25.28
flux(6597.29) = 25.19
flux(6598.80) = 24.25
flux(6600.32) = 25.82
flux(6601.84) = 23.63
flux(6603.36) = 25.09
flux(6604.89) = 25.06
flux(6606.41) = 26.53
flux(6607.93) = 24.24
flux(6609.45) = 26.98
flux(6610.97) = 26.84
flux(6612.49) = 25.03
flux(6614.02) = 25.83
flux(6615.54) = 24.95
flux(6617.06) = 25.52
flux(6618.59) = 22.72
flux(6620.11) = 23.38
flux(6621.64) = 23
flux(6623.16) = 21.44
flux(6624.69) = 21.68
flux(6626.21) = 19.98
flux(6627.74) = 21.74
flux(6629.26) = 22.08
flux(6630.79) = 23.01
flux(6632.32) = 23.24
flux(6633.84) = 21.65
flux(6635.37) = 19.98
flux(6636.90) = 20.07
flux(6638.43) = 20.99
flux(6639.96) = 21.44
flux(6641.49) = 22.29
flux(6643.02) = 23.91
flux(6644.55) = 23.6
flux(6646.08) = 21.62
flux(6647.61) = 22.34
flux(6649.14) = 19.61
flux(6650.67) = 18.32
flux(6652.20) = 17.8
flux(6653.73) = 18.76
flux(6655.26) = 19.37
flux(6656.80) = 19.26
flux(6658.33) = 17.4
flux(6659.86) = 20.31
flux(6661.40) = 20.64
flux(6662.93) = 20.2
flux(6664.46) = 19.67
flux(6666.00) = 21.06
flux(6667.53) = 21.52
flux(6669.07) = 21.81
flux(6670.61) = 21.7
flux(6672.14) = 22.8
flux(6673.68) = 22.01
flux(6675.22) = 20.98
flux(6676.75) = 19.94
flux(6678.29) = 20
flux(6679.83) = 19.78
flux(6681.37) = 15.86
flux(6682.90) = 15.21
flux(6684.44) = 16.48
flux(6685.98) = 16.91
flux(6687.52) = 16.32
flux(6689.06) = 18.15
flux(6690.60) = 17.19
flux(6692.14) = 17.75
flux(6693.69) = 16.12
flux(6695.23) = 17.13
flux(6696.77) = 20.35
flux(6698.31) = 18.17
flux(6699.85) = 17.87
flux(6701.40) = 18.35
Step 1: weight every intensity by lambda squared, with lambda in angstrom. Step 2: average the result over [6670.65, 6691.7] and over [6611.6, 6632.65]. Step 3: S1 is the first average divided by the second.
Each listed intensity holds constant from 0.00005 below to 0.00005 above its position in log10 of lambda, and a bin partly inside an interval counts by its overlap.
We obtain 0.8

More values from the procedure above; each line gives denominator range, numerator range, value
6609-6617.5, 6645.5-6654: 0.77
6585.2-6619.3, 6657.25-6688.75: 0.78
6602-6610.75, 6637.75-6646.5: 0.89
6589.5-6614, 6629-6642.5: 0.86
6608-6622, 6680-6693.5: 0.69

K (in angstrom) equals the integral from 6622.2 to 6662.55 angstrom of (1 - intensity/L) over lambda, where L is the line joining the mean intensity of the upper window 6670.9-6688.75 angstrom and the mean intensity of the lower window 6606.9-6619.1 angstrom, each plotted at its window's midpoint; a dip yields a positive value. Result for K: 2.9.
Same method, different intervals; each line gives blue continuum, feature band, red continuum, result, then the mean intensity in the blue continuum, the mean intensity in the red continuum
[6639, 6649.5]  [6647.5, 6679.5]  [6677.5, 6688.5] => -1.0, 22.2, 17.2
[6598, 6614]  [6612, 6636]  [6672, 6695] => 0.9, 25.4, 18.2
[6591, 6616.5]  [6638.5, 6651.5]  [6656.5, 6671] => 0.2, 25.3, 20.4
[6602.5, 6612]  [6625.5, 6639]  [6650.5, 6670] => 0.9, 25.7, 19.8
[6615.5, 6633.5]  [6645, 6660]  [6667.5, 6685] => 1.1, 22.6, 19.8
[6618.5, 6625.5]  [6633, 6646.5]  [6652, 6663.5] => -0.6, 22.4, 19.3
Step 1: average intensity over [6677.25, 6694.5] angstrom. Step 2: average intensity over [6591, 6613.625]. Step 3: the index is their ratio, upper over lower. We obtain 0.68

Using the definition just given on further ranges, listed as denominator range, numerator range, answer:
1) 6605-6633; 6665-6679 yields 0.89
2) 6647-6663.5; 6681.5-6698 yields 0.88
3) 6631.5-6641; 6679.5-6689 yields 0.79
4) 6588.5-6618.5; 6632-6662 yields 0.81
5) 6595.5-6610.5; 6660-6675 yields 0.84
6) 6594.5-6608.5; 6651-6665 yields 0.77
